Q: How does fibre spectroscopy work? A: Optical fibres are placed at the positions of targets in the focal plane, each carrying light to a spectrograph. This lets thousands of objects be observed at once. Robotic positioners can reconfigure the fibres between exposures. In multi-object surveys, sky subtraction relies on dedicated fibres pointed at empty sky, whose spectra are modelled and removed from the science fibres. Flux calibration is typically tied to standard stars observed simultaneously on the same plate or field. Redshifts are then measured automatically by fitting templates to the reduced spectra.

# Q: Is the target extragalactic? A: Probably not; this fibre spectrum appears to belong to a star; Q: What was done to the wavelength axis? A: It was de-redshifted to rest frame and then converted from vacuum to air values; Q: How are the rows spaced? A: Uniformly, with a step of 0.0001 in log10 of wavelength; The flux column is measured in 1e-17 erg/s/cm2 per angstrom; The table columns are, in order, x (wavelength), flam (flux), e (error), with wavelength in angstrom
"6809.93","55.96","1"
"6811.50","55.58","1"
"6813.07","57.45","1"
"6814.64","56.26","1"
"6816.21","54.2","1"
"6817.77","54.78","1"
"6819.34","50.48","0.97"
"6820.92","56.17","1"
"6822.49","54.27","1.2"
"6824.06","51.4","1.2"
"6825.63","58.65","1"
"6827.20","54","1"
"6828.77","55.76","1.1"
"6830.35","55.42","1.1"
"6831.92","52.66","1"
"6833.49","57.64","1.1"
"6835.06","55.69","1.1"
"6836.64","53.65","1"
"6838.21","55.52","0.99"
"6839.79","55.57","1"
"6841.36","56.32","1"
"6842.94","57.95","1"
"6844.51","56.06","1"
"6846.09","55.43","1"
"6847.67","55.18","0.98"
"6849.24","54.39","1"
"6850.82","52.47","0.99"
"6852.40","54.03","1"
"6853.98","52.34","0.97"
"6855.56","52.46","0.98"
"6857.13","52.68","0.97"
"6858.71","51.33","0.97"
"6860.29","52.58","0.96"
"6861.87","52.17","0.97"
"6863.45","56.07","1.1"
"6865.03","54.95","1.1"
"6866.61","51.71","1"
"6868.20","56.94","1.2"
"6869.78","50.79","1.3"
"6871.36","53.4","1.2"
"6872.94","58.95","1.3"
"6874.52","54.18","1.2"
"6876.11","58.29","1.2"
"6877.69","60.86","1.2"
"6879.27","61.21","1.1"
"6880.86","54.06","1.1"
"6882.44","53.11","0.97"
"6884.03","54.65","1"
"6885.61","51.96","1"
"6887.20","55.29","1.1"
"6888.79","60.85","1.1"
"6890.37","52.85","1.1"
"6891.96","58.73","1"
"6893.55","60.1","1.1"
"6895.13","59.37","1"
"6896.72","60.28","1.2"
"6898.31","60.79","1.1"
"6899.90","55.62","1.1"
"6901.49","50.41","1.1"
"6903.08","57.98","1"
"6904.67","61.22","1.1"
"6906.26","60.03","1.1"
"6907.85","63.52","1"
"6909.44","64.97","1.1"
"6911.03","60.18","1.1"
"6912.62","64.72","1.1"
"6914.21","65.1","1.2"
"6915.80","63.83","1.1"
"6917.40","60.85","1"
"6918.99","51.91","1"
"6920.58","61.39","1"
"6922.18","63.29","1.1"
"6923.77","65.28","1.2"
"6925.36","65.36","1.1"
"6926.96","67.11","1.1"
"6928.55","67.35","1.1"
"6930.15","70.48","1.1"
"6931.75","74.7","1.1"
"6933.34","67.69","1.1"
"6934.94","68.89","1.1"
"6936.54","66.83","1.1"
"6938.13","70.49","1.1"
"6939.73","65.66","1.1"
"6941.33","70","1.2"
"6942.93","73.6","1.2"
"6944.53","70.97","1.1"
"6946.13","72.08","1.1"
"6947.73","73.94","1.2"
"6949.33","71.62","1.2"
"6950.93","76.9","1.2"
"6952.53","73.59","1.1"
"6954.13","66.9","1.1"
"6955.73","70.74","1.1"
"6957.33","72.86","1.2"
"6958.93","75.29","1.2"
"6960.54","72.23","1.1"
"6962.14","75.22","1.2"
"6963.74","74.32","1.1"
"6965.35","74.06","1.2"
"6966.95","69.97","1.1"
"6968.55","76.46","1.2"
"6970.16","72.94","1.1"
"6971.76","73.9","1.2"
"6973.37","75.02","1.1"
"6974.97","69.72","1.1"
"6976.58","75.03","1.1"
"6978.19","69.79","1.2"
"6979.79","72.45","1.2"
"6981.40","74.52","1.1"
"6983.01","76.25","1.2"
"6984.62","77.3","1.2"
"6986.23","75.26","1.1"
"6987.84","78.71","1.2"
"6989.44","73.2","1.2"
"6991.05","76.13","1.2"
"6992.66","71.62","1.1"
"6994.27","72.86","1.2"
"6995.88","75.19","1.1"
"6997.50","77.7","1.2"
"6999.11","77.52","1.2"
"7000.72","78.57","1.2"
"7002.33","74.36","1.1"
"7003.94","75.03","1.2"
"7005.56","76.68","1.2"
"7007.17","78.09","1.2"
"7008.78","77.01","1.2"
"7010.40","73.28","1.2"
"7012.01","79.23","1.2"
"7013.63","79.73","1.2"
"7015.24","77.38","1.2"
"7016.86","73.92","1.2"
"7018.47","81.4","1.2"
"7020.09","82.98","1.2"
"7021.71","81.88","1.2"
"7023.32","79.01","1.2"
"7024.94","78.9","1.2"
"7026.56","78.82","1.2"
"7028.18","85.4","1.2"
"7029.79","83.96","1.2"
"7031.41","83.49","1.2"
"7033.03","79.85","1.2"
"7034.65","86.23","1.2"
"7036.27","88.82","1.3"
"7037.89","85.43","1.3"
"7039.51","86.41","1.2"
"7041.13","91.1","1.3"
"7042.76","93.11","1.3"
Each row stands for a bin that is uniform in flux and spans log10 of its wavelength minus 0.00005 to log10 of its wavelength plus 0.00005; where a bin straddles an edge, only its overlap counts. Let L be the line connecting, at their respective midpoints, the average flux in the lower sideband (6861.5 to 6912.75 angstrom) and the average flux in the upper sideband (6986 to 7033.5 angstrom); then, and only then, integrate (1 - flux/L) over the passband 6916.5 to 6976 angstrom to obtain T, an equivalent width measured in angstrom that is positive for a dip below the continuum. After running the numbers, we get -2.4 angstrom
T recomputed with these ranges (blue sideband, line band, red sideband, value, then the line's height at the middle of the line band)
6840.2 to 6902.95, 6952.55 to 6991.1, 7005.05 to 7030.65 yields -1.0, 71.8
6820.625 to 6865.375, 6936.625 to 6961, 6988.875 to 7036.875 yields -0.7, 69.5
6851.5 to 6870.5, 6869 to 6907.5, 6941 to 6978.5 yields 1.1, 58.6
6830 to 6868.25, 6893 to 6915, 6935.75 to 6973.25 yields 1.2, 63.7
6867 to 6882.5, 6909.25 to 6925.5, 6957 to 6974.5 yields 0.6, 64.5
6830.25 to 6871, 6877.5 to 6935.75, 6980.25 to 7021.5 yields 1.6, 62.6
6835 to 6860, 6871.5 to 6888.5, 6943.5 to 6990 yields 0.9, 59.6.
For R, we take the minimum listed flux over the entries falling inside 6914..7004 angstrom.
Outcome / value 51.91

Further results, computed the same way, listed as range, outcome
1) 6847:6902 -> 50.41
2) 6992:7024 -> 71.62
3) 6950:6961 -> 66.9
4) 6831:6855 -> 52.34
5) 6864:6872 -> 50.79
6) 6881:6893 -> 51.96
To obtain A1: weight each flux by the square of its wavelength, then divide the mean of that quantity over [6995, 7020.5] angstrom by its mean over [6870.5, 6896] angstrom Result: 1.41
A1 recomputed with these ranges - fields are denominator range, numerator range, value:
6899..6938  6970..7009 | 1.21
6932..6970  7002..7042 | 1.15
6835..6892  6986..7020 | 1.45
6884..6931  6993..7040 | 1.35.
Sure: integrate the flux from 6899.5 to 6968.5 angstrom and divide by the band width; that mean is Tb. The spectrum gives 67.4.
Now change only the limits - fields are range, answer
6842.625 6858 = 54.2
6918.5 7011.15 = 72.2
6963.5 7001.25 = 74.5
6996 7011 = 76.4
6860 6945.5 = 60.7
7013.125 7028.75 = 79.9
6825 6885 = 55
